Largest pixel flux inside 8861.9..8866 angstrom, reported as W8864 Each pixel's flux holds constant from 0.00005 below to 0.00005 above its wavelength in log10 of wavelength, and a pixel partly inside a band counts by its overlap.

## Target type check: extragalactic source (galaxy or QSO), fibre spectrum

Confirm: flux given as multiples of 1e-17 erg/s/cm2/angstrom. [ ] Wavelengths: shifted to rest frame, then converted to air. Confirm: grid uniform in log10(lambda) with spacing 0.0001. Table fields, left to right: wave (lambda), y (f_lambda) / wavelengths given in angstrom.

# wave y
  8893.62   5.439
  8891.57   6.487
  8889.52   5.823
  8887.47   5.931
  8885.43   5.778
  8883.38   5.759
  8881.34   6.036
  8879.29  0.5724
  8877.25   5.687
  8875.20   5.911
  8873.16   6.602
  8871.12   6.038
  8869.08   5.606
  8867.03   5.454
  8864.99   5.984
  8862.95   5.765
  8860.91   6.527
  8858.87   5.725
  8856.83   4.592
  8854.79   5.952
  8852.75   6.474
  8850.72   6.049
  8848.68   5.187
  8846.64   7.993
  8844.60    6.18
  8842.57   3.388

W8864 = 5.984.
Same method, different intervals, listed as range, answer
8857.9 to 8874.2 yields 6.602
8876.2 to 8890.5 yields 6.036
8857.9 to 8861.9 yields 6.527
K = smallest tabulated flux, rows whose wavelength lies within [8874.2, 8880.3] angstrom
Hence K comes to 0.5724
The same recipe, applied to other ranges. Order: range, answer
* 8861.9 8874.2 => 5.454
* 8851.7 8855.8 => 5.952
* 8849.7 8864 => 4.592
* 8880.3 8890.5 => 5.759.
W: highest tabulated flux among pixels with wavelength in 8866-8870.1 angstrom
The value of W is 5.606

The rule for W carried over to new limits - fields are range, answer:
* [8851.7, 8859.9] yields 6.474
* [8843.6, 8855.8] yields 7.993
